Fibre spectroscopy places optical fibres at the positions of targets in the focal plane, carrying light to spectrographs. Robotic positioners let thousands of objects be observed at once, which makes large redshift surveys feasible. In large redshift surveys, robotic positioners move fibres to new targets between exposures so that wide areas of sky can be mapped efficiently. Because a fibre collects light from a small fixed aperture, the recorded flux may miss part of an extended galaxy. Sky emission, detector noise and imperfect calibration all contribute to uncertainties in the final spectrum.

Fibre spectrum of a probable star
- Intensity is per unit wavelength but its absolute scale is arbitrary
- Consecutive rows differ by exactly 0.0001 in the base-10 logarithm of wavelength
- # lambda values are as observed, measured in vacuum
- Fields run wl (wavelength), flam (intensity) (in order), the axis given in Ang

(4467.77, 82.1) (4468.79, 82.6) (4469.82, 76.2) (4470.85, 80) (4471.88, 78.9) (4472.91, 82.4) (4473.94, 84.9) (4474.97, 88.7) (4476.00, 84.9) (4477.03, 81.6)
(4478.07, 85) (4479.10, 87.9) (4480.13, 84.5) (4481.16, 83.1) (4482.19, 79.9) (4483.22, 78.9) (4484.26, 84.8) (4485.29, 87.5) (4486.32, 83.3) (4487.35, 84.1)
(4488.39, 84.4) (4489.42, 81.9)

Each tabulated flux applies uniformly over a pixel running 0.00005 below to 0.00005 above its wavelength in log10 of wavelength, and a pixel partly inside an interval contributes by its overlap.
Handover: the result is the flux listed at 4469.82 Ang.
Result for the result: 76.2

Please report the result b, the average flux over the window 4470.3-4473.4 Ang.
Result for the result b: 80.3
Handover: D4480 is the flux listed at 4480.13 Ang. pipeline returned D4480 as 84.5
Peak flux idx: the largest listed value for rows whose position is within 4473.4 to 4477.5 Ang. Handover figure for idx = 88.7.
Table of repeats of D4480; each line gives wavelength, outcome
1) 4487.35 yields 84.1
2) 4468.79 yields 82.6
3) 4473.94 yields 84.9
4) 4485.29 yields 87.5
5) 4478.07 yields 85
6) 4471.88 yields 78.9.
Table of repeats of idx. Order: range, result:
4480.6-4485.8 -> 87.5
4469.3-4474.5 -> 84.9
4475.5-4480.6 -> 87.9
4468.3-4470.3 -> 82.6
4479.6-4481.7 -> 84.5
